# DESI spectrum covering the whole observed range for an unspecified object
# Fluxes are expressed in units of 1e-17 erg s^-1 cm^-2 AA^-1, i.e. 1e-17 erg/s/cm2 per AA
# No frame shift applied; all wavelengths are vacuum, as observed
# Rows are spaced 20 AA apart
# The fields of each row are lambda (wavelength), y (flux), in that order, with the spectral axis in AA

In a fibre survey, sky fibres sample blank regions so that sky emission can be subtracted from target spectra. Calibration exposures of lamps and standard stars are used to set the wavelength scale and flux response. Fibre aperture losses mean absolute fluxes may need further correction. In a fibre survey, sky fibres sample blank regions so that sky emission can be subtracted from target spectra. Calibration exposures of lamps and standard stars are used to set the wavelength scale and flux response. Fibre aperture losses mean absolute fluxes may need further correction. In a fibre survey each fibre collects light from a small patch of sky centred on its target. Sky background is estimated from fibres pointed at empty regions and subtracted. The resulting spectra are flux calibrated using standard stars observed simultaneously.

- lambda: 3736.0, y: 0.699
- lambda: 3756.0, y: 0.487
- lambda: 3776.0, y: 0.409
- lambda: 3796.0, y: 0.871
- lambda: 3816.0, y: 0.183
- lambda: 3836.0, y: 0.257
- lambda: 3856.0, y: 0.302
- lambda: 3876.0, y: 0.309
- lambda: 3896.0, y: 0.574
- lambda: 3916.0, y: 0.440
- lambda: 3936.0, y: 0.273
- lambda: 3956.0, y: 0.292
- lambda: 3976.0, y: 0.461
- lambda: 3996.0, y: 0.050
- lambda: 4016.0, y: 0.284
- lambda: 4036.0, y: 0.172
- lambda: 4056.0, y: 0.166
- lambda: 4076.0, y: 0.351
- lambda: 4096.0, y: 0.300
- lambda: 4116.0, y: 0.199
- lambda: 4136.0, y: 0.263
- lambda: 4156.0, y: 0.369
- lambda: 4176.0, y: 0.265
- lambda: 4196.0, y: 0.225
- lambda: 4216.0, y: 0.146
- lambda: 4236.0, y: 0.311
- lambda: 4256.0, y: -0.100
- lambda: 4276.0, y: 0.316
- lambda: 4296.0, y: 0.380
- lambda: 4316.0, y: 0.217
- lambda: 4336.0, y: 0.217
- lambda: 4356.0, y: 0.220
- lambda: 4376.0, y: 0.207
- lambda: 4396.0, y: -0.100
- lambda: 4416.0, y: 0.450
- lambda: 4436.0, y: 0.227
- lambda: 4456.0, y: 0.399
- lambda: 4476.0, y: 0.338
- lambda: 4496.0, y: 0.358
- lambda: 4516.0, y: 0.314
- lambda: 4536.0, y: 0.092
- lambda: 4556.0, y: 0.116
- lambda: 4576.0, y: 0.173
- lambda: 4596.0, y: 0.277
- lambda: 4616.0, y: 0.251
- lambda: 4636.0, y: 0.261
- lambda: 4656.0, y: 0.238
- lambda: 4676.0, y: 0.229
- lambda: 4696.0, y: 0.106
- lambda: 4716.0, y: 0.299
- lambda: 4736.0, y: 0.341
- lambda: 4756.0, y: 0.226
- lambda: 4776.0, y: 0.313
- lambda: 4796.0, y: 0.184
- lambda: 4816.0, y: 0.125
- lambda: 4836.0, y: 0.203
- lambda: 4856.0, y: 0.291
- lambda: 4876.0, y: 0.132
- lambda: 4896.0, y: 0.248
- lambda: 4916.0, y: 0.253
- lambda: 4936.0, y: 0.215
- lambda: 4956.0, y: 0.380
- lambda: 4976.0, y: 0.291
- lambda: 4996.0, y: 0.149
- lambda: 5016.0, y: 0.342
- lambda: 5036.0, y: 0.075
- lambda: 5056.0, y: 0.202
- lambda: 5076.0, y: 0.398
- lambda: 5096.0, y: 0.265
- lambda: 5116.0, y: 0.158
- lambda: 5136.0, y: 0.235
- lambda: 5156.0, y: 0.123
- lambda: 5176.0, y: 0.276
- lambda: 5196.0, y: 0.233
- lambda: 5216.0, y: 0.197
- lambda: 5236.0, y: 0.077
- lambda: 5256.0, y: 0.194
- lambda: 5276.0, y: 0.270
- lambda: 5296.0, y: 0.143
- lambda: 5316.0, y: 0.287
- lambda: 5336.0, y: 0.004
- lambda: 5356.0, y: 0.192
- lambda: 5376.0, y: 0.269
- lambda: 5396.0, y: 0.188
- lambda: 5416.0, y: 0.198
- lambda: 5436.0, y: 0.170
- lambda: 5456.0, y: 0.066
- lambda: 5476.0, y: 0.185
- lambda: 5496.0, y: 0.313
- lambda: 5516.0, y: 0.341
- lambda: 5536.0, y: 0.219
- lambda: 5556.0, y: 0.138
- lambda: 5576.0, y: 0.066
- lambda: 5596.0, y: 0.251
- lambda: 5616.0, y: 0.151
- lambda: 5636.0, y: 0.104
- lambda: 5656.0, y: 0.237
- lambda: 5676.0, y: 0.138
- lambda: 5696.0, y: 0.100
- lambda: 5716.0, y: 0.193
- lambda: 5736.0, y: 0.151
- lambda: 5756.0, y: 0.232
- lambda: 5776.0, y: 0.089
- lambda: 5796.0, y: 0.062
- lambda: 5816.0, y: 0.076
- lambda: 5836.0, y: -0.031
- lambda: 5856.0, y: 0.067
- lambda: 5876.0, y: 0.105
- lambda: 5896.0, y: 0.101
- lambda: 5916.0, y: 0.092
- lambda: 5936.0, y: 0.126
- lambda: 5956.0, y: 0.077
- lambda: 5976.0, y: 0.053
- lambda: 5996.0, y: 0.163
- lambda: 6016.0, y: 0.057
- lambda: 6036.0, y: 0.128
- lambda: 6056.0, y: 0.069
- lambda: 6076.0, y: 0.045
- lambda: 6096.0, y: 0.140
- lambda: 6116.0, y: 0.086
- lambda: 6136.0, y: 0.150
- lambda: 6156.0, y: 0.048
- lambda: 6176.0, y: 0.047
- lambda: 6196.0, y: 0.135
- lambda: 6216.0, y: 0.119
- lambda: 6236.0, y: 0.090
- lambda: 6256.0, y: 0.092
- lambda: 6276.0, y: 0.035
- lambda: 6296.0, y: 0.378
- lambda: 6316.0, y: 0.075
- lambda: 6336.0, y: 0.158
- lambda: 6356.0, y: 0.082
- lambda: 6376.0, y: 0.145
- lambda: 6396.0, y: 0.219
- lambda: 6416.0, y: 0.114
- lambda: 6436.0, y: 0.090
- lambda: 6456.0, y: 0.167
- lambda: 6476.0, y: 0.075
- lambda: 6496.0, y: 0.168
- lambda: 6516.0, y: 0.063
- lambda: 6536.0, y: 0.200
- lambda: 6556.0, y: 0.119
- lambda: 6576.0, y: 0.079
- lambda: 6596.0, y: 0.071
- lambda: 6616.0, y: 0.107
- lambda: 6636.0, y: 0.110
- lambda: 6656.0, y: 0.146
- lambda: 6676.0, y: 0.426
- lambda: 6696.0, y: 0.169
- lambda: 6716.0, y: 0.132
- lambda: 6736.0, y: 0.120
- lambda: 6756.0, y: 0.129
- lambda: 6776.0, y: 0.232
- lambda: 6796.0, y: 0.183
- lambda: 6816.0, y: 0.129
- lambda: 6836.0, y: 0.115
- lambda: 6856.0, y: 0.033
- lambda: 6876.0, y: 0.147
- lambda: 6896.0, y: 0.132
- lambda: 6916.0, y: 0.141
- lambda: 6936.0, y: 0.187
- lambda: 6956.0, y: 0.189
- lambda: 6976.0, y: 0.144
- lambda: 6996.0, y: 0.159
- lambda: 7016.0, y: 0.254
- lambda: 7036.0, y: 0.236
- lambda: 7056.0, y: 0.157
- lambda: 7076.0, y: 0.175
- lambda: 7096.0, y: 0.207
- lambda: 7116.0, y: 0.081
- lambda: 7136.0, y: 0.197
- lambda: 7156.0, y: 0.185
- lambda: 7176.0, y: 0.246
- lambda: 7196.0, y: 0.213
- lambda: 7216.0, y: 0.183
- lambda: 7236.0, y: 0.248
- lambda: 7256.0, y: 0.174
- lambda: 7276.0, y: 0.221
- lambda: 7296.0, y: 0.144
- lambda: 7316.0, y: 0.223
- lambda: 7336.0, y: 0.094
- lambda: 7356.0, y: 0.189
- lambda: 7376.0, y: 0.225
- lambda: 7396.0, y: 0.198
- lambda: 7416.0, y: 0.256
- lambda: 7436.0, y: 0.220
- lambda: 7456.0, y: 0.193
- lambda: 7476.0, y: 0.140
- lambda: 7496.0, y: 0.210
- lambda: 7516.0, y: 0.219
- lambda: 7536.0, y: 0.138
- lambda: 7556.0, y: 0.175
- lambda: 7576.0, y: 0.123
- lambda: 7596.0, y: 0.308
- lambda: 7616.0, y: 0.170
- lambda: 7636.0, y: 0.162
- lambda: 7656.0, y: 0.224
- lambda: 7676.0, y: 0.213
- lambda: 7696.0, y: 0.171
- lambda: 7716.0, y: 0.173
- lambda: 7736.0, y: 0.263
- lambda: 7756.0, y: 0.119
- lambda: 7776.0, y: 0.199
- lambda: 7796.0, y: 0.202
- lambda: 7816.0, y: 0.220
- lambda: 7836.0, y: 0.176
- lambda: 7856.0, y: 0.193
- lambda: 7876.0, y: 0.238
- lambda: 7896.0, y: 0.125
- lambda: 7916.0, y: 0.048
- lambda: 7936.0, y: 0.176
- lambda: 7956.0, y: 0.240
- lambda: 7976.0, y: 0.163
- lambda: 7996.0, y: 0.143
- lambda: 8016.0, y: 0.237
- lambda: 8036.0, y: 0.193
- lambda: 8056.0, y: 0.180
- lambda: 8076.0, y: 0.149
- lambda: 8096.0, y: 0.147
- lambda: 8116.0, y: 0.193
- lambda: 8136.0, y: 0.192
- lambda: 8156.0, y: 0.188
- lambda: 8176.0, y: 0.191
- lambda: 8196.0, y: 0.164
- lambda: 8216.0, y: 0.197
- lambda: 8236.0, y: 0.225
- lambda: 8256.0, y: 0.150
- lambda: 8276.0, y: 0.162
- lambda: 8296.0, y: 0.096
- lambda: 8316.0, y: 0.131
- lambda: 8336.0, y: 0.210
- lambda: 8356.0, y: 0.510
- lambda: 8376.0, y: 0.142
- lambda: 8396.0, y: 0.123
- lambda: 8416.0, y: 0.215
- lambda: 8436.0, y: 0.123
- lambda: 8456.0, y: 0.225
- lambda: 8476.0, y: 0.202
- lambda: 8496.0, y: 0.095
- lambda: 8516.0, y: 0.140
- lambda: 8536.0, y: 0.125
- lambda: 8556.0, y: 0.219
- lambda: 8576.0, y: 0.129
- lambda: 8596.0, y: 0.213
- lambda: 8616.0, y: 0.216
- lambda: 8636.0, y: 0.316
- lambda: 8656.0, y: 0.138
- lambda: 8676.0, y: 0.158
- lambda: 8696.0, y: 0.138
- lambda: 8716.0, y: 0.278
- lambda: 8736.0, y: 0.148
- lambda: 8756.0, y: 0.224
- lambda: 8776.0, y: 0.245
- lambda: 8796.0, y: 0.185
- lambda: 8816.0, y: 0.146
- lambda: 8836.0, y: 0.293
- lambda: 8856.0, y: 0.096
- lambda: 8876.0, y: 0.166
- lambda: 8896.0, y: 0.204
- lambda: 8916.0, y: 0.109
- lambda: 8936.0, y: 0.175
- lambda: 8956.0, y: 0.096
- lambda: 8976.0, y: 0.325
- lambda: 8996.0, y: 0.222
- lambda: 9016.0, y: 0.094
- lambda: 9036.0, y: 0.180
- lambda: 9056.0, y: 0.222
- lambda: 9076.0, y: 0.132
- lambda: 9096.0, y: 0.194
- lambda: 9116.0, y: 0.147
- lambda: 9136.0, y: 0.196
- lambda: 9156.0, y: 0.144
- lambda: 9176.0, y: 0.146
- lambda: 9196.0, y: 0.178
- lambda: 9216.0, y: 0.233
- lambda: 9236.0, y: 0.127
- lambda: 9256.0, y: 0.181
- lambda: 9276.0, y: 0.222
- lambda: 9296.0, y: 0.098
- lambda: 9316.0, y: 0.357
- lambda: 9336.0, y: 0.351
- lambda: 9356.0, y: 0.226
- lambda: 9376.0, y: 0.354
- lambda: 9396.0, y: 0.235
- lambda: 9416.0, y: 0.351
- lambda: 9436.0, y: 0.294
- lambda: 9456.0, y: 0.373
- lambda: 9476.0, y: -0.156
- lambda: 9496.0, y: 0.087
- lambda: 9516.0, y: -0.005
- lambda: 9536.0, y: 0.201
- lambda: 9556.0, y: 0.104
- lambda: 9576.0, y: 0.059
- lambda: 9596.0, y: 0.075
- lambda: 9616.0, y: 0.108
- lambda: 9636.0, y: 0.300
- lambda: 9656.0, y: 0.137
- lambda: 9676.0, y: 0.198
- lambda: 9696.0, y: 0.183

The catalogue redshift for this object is 0.79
